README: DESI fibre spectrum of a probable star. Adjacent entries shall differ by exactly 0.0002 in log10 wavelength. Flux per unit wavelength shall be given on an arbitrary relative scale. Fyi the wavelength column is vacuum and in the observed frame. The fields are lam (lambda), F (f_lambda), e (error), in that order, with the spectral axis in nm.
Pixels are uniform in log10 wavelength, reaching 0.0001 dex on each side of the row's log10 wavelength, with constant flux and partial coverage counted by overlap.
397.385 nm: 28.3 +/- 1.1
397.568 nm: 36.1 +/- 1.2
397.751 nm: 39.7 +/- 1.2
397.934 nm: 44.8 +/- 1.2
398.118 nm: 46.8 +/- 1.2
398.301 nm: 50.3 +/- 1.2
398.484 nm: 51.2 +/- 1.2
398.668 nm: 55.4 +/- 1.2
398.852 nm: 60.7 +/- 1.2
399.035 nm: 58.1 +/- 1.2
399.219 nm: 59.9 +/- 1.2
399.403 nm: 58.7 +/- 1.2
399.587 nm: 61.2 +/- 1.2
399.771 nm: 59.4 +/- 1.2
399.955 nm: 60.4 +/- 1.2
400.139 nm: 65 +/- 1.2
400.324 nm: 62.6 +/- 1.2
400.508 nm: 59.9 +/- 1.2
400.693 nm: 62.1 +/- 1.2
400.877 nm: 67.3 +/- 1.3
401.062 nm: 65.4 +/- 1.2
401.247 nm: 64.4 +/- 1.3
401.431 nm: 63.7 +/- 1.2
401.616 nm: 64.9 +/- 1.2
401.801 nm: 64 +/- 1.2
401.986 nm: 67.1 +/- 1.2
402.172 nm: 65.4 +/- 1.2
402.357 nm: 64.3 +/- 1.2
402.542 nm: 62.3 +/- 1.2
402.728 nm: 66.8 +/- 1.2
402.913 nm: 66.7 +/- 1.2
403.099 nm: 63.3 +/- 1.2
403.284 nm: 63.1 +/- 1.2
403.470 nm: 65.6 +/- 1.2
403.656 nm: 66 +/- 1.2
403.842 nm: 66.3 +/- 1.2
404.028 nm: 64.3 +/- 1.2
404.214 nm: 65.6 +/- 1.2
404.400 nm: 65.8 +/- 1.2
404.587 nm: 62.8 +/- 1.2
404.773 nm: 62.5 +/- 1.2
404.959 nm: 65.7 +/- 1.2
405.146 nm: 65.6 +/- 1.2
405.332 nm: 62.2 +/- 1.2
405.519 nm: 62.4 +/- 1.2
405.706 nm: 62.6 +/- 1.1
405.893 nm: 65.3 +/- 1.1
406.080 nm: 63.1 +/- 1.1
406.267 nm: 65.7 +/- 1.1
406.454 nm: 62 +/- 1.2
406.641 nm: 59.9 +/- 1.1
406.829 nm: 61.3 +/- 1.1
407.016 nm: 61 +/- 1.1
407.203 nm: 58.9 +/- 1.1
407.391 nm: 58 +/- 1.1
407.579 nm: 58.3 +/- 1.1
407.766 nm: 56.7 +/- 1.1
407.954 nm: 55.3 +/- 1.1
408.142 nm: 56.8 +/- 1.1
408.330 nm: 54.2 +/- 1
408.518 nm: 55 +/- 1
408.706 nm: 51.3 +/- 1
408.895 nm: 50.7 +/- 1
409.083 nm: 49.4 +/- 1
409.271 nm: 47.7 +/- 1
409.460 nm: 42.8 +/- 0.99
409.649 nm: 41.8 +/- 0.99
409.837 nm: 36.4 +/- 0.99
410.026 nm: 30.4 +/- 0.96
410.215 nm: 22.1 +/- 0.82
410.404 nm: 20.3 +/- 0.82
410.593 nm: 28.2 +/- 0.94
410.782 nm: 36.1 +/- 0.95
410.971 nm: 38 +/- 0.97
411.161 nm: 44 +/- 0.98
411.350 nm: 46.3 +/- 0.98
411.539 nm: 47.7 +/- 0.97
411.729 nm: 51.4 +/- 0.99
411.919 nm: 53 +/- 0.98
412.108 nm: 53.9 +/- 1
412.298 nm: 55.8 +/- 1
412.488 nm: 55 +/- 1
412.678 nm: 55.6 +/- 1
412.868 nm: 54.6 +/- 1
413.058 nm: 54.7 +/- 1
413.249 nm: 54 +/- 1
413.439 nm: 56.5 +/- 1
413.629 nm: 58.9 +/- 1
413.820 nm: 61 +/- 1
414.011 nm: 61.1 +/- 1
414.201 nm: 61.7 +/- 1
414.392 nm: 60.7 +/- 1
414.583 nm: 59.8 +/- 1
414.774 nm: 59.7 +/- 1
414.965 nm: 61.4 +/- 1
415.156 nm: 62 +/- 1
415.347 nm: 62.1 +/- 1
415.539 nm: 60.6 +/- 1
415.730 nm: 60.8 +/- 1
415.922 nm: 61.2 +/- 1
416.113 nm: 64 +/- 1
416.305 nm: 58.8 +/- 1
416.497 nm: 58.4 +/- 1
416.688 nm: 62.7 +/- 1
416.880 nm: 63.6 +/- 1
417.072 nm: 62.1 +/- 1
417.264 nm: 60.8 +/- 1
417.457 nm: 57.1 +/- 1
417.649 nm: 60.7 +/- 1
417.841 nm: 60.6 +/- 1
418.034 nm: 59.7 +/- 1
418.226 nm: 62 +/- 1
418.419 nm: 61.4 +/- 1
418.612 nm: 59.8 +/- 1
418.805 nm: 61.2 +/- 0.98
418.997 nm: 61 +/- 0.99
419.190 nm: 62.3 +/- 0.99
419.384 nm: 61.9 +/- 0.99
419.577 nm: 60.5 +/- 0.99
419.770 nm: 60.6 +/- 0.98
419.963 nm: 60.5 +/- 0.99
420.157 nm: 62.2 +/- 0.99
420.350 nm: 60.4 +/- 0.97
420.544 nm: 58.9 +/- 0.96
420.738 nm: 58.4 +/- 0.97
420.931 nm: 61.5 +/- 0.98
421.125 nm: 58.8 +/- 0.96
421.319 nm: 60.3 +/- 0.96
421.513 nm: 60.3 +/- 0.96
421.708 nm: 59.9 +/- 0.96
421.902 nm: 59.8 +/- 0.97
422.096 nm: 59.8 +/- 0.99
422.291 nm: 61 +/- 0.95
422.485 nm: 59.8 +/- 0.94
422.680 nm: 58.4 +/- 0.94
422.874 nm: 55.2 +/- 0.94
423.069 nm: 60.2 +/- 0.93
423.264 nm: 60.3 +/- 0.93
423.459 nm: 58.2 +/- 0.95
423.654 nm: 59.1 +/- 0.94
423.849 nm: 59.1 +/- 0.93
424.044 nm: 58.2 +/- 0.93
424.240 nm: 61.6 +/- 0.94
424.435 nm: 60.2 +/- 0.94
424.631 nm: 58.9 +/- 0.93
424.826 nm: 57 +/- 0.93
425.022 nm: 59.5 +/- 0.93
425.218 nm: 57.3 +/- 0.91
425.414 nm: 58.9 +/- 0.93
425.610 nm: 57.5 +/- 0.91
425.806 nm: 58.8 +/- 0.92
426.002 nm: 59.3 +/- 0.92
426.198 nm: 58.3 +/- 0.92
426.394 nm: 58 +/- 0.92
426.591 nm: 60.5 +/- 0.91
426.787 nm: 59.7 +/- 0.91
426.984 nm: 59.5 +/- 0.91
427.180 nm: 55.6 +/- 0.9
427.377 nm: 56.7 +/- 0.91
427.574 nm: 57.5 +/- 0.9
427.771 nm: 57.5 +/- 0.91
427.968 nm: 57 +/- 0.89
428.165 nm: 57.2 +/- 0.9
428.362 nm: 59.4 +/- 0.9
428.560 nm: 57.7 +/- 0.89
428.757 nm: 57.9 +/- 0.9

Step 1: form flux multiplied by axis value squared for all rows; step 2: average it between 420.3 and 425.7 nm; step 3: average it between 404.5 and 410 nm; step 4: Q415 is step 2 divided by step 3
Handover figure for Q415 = 1.1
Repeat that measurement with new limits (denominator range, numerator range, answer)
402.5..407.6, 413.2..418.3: 1.01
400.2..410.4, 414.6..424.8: 1.10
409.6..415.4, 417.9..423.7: 1.25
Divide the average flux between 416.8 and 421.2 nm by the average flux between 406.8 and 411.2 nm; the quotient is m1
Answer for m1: 1.31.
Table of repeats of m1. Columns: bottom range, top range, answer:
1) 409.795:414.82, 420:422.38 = 1.23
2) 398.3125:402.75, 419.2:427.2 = 0.96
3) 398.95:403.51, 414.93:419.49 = 0.97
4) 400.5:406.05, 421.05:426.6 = 0.92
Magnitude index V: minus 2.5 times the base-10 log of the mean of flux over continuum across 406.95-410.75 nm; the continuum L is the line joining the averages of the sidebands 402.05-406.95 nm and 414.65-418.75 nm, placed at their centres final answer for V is 0.33 mag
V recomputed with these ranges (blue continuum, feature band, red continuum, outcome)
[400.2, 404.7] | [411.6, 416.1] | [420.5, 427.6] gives 0.06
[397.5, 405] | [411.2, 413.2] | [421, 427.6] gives 0.14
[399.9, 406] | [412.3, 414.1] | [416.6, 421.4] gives 0.10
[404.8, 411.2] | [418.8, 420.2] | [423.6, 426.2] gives -0.09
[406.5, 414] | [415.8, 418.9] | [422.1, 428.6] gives -0.13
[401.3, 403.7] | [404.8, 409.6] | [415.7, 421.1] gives 0.10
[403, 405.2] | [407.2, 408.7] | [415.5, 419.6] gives 0.14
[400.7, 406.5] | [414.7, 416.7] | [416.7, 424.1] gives 0.01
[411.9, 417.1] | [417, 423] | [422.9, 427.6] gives -0.02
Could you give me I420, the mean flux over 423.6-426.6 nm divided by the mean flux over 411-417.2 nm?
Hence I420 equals 1.02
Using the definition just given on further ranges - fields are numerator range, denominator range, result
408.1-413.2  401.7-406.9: 0.71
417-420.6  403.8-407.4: 0.96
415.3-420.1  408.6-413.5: 1.35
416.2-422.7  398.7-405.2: 0.95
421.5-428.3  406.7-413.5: 1.21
